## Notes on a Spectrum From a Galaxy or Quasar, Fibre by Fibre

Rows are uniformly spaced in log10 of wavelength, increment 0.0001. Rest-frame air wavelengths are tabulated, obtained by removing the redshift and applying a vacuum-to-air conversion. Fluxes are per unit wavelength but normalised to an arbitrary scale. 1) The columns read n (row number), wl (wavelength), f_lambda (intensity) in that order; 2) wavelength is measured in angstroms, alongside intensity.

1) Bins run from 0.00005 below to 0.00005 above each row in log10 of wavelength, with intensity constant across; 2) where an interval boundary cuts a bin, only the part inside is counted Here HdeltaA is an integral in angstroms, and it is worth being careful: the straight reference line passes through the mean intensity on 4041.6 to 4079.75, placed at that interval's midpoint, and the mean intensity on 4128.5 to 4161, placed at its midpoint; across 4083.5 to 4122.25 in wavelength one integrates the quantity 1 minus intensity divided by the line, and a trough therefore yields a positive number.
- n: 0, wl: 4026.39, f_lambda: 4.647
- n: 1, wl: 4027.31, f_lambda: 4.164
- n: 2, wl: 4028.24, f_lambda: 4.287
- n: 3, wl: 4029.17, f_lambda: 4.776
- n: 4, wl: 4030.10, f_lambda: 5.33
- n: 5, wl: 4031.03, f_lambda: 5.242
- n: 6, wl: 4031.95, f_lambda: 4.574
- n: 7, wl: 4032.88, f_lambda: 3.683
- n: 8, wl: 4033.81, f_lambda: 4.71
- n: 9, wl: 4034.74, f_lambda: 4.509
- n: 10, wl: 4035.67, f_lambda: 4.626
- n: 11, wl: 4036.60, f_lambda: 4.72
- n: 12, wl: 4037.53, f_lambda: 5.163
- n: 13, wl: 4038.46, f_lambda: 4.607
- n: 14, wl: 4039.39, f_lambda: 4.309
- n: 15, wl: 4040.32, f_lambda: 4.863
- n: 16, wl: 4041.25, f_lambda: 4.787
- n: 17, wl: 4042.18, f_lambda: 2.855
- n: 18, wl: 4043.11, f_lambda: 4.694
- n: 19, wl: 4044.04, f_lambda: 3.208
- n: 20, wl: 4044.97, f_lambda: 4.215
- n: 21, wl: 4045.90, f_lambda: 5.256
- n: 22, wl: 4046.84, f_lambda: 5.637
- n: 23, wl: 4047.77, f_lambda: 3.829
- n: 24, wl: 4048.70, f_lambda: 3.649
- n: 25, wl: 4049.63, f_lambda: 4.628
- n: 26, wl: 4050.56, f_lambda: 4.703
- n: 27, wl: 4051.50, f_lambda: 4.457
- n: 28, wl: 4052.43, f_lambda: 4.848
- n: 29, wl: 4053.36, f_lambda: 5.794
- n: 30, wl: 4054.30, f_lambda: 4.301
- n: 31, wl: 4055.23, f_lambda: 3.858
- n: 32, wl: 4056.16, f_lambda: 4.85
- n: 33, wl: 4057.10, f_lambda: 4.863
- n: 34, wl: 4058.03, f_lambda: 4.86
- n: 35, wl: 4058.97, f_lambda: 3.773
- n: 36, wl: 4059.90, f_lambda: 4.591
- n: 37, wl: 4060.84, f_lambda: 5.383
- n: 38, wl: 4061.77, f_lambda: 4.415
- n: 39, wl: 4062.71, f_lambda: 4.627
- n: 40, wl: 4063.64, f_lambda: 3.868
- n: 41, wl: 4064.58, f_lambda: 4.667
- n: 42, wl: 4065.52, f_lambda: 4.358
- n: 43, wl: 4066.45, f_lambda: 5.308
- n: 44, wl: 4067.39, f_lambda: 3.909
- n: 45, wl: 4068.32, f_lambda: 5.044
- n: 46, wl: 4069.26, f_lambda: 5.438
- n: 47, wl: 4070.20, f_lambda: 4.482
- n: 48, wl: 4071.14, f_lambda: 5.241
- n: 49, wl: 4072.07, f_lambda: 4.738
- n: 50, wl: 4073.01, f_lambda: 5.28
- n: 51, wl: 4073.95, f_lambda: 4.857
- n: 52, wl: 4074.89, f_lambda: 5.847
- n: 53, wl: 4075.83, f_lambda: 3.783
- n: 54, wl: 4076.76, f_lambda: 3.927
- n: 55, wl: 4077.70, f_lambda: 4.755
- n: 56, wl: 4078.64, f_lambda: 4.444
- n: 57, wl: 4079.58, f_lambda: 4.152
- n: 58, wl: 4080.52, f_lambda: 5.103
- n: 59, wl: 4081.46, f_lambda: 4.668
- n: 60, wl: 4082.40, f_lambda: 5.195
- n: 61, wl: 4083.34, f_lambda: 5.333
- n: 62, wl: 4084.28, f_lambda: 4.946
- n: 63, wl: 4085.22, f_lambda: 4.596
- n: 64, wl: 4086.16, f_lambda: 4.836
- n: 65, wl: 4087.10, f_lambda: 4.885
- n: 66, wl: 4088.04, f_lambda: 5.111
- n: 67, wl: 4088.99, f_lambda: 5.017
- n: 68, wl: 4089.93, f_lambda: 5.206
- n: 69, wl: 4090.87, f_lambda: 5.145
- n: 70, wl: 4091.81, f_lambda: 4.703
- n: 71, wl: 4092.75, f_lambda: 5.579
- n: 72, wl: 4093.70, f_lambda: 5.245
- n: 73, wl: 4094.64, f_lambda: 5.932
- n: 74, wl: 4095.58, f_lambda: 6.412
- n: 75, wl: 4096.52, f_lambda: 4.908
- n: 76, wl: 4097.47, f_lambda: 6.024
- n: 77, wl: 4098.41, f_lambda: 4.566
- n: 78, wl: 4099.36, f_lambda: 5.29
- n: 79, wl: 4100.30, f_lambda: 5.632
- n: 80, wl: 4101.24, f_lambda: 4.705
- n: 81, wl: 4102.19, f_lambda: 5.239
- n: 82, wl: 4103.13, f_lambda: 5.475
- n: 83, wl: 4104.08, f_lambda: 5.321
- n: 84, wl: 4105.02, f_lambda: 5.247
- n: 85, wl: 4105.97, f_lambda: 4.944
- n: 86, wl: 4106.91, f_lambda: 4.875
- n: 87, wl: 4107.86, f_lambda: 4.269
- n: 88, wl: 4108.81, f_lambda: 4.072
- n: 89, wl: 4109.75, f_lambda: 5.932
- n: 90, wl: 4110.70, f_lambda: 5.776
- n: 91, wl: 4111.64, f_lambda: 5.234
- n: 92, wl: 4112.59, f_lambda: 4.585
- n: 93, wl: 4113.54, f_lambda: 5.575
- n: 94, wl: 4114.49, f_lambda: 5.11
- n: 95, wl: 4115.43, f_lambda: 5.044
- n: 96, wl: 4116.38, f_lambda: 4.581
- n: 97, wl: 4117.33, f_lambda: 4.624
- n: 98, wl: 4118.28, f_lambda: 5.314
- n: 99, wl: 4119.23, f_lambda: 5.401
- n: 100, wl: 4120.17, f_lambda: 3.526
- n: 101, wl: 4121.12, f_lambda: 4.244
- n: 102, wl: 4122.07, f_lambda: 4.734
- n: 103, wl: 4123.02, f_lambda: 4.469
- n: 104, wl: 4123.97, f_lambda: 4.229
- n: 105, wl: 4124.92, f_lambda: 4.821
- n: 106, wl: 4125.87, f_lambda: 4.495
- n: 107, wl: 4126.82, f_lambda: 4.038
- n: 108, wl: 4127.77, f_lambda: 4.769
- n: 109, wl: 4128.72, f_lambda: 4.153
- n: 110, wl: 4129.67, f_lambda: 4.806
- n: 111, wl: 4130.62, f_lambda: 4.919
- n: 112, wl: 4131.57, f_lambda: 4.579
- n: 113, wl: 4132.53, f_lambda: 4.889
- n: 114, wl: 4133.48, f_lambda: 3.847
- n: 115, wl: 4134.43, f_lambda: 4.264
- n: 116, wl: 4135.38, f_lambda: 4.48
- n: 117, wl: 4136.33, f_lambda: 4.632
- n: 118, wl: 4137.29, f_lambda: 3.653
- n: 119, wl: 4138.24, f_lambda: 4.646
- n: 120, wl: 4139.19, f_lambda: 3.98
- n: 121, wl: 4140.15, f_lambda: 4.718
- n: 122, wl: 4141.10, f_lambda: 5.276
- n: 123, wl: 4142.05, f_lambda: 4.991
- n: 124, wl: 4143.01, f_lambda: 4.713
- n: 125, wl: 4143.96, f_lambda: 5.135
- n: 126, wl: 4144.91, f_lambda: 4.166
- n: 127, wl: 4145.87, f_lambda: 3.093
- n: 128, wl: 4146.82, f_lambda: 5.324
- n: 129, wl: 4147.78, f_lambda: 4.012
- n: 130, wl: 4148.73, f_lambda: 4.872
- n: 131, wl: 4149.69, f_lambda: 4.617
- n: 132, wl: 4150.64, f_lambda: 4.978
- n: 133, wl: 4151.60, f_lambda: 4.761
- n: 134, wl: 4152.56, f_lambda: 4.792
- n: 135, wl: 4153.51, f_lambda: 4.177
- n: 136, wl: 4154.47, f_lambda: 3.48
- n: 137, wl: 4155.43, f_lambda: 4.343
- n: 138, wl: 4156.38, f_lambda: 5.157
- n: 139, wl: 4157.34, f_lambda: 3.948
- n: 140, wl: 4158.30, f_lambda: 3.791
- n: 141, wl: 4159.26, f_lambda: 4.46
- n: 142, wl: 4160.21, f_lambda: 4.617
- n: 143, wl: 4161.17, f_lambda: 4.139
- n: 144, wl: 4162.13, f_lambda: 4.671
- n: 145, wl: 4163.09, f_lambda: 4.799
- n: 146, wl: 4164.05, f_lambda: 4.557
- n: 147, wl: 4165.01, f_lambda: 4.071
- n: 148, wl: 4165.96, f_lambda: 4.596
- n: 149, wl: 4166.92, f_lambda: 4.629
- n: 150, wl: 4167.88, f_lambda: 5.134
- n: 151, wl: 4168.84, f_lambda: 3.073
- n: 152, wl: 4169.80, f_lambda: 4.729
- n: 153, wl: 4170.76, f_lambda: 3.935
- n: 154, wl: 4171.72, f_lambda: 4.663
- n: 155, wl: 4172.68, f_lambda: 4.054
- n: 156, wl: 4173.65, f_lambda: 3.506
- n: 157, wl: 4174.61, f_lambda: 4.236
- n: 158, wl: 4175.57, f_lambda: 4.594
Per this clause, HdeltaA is -4.7 angstroms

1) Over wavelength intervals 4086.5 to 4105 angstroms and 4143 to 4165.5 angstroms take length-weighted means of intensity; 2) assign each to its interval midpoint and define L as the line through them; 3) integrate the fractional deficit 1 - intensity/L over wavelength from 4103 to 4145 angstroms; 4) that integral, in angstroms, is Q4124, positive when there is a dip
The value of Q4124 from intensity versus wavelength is 1.3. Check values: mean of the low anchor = 5.28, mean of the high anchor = 4.44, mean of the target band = 4.72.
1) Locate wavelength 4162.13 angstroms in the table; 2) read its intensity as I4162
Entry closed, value 4.671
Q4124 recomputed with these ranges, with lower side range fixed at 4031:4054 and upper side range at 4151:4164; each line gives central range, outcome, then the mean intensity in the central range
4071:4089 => -1.3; 4.82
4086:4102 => -2.8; 5.25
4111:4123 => -1.0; 4.83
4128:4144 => -0.5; 4.56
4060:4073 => -0.7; 4.74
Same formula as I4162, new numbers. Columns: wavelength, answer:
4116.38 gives 4.581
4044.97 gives 4.215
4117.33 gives 4.624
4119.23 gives 5.401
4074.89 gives 5.847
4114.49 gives 5.11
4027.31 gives 4.164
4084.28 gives 4.946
